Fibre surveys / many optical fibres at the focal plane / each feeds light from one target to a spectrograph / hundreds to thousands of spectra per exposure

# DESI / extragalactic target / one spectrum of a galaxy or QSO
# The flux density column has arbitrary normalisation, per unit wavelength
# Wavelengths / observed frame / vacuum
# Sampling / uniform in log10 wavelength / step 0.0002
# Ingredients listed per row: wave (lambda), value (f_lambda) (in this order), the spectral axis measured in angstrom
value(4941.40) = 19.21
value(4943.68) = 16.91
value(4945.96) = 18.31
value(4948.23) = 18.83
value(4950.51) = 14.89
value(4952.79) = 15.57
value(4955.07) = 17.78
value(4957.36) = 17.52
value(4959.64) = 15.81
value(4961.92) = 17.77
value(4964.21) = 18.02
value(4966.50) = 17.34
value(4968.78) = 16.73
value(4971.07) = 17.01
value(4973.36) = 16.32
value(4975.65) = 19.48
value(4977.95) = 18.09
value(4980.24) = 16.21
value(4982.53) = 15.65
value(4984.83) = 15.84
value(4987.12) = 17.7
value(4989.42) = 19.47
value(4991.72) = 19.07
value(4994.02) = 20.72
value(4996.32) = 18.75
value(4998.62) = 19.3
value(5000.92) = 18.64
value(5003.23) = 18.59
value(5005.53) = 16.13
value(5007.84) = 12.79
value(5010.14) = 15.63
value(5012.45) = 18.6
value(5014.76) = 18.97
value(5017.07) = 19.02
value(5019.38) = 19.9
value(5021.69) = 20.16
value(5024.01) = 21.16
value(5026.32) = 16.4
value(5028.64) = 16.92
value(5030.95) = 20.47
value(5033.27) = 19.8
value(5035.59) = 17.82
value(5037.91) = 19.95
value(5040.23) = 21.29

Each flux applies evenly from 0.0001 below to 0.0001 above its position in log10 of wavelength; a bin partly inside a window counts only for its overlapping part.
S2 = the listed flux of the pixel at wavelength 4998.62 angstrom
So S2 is 19.3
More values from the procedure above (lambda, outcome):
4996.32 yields 18.75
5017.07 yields 19.02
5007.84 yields 12.79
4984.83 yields 15.84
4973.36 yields 16.32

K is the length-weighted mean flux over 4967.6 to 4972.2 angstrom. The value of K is 16.9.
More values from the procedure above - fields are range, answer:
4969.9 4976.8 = 17.6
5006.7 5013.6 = 15.7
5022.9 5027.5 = 18.7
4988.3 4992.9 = 19.3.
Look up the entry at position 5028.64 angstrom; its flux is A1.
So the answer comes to 16.92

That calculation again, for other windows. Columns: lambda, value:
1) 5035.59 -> 17.82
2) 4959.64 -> 15.81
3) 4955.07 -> 17.78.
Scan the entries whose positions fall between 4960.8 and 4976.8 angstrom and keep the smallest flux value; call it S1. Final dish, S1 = 16.32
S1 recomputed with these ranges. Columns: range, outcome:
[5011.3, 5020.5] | 18.6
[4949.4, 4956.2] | 14.89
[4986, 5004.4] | 17.7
